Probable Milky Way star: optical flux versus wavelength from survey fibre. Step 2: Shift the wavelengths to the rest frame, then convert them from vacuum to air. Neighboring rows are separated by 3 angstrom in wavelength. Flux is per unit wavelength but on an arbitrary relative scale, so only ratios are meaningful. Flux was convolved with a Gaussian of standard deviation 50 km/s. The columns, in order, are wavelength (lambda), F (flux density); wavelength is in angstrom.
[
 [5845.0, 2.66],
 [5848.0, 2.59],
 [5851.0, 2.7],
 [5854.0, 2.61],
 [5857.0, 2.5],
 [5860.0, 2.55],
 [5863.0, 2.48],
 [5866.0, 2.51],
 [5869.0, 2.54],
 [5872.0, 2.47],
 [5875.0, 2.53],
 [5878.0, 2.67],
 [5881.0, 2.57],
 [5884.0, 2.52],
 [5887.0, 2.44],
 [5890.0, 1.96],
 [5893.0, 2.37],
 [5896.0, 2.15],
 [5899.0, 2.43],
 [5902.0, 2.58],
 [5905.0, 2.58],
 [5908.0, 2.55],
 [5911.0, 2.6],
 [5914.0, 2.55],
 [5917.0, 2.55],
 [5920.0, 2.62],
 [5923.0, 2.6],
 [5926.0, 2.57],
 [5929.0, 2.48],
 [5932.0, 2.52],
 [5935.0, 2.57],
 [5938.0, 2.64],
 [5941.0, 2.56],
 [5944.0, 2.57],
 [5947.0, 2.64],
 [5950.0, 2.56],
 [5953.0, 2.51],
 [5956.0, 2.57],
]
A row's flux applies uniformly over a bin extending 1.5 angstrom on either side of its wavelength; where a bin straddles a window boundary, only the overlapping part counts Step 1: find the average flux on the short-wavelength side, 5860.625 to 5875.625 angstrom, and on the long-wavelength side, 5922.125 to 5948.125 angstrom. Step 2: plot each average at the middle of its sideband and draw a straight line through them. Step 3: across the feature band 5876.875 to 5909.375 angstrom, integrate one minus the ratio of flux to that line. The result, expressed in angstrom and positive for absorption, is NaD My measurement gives 1.2 angstrom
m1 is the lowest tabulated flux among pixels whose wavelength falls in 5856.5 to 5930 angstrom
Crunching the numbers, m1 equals 1.96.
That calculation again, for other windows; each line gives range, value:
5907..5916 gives 2.55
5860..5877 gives 2.47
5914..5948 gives 2.48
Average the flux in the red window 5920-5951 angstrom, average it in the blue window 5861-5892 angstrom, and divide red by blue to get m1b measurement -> 1.0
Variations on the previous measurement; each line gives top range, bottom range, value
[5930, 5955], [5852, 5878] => 1.01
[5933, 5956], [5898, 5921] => 1.01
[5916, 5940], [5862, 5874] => 1.03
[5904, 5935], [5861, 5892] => 1.04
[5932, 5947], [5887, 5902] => 1.13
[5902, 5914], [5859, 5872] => 1.02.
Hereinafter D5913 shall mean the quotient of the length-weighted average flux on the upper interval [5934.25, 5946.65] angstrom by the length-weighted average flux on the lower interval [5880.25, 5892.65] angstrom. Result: 1.1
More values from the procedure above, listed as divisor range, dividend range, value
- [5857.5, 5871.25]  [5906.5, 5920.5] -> 1.02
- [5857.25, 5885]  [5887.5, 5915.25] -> 0.95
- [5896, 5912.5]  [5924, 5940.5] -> 1.02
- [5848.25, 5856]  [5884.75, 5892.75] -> 0.86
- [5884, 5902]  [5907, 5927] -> 1.11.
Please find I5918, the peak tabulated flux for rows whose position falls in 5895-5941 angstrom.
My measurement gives 2.64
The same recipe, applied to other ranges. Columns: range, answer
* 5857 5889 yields 2.67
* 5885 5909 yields 2.58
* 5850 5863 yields 2.7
